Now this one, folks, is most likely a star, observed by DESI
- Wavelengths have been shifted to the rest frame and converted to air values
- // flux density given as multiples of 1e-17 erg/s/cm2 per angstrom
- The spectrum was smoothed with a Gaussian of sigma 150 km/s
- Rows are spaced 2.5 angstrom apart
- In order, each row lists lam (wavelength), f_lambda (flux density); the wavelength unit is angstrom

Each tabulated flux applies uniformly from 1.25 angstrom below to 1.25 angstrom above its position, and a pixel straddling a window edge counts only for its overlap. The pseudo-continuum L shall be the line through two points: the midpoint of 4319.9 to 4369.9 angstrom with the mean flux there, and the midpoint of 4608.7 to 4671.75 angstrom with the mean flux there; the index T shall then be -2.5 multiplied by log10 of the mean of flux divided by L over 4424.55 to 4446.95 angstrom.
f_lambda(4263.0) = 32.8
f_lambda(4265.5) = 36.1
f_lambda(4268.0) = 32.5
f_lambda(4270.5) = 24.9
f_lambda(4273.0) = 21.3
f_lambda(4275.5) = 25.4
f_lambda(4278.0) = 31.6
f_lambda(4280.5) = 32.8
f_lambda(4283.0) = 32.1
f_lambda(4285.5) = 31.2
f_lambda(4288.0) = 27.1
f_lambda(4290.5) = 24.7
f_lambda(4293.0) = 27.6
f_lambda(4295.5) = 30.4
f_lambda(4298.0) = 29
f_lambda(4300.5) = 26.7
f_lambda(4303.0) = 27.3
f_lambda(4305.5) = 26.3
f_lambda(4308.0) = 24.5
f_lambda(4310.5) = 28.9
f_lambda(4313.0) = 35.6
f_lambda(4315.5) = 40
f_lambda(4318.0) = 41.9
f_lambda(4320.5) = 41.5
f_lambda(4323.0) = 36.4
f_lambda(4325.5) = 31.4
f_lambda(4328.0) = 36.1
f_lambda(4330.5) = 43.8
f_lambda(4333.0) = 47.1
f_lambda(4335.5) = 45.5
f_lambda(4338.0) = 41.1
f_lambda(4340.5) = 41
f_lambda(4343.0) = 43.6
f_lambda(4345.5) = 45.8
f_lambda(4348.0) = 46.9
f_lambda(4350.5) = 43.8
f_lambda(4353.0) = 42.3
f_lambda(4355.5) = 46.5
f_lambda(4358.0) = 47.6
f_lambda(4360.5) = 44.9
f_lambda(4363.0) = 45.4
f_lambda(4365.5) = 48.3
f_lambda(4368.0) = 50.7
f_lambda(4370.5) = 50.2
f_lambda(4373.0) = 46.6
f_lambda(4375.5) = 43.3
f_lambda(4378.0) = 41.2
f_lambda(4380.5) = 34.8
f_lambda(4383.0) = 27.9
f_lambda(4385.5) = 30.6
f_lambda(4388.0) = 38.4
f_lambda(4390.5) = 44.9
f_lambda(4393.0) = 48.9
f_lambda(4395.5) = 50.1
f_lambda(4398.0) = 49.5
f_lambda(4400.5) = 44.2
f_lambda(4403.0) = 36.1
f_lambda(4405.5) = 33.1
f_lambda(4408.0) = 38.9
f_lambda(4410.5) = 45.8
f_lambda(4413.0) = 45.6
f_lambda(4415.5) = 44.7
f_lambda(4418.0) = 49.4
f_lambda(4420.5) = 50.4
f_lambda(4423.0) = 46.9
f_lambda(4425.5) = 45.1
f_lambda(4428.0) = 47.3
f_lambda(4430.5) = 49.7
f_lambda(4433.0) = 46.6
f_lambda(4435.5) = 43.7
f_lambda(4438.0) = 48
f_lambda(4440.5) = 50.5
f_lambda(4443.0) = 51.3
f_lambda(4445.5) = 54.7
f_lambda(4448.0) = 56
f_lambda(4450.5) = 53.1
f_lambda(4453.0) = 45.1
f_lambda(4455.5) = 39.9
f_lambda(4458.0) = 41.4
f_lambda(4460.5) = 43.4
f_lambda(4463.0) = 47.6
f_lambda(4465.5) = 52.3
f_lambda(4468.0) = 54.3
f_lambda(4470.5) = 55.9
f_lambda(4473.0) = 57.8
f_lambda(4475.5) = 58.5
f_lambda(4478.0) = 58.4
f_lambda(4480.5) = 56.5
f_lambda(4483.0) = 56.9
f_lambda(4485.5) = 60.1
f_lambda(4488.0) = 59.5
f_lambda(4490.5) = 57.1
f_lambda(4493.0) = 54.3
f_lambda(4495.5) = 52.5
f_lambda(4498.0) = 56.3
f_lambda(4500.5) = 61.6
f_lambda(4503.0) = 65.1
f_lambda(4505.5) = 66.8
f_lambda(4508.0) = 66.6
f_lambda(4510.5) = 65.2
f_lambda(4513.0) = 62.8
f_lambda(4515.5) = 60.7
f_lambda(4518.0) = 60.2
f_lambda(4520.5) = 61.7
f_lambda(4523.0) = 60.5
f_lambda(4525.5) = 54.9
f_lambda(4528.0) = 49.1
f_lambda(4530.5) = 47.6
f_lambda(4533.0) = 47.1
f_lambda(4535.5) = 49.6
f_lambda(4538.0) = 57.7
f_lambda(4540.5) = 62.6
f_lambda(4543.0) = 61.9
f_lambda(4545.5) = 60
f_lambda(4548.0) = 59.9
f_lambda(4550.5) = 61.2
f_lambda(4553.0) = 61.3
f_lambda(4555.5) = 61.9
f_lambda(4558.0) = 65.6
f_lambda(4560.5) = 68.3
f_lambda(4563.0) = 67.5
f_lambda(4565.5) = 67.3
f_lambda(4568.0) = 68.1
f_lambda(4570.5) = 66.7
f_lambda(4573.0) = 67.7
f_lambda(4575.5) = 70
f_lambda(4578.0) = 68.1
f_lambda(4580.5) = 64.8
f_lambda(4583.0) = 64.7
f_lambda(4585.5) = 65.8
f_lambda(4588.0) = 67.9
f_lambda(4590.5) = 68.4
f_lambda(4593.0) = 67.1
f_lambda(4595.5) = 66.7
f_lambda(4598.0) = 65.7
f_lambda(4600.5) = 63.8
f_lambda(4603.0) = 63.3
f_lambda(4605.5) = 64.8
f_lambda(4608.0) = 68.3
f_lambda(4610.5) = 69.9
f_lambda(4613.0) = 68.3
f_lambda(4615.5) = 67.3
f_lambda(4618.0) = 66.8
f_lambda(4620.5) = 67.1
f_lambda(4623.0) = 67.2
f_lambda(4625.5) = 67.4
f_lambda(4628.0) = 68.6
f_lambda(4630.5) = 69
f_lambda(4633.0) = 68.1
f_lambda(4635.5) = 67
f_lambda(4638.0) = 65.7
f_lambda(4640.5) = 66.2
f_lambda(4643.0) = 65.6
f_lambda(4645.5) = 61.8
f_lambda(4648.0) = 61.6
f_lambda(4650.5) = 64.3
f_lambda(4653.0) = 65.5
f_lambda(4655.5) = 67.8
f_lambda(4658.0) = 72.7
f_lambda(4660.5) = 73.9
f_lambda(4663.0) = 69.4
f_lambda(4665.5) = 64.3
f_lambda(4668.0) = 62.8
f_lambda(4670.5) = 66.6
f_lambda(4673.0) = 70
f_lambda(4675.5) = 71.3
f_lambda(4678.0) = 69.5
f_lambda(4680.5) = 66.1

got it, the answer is 0.047 mag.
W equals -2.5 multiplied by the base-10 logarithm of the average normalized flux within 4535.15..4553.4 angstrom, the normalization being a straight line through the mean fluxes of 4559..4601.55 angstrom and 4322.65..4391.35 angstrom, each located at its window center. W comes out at 0.06 mag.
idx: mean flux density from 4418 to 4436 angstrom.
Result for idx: 47.4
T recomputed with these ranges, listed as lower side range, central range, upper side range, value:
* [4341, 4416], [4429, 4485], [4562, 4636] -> 0.02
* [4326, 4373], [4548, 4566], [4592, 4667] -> -0.05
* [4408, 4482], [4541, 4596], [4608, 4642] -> -0.06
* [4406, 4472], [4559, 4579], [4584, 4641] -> -0.10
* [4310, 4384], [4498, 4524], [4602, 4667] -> -0.12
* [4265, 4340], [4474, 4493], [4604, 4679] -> -0.13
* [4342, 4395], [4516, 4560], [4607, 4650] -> 0.01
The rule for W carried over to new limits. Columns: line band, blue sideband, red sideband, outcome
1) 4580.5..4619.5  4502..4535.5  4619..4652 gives -0.04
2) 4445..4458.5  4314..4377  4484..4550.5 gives 0.09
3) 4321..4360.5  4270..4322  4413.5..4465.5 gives -0.19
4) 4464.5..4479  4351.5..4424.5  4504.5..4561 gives -0.07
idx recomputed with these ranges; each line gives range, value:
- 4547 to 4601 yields 65.9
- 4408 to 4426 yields 46.4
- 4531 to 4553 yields 57.4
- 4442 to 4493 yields 53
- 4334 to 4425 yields 43.8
